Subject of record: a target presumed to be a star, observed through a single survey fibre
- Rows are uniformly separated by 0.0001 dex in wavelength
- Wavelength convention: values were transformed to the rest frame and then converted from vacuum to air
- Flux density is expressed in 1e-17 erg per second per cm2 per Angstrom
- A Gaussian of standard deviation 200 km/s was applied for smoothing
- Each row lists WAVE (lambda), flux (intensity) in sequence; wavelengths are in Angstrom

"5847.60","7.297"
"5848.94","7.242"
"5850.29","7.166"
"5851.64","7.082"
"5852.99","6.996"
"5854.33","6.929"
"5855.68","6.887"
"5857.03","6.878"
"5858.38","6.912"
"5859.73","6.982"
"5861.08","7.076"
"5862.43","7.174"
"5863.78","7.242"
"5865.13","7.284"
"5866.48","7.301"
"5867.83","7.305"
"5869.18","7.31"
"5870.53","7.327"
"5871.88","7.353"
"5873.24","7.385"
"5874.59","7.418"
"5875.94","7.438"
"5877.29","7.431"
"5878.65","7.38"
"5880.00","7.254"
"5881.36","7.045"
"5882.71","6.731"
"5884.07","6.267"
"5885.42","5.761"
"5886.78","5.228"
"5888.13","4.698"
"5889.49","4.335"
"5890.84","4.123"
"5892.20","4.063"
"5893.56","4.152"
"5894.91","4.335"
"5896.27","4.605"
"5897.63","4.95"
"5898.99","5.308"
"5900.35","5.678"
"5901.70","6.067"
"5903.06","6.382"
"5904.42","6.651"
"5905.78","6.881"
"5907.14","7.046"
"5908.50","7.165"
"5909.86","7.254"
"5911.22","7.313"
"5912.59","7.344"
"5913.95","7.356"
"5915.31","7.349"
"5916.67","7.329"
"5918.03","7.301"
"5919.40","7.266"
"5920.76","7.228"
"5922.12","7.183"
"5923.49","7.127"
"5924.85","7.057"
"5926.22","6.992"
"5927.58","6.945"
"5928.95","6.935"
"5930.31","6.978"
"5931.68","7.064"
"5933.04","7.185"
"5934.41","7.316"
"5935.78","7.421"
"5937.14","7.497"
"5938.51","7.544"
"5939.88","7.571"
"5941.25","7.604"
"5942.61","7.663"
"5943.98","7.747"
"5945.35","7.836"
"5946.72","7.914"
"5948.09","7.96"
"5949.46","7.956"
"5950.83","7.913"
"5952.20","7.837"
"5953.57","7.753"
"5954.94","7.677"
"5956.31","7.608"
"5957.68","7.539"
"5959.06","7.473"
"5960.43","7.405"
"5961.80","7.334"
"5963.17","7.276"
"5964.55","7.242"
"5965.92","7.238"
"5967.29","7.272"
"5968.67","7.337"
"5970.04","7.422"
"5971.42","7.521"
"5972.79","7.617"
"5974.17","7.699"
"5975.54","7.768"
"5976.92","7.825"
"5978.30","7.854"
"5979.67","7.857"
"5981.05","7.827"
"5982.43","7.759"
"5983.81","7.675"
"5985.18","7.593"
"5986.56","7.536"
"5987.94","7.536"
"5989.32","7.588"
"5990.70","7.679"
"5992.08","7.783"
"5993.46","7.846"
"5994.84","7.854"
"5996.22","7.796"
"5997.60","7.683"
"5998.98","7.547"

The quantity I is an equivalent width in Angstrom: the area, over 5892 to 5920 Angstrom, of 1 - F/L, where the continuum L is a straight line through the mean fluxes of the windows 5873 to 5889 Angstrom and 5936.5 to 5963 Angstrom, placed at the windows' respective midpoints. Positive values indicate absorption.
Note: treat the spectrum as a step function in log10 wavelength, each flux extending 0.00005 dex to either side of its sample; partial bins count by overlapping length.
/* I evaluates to 2.8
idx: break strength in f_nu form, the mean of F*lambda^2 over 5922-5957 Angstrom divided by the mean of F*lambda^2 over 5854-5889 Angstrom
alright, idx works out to 1.1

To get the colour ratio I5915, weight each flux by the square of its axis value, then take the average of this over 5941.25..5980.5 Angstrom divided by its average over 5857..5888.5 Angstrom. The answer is 1.13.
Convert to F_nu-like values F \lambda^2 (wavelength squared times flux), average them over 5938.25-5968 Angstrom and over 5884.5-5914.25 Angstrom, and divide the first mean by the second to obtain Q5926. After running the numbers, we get 1.3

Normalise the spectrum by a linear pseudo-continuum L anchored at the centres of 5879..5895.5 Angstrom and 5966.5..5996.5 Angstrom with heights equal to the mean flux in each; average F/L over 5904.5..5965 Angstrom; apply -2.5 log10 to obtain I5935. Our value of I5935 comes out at -0.14 mag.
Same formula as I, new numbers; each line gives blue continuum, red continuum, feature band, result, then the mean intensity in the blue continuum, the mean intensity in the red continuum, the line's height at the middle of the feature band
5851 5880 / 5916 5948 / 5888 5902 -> 4.9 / 7.2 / 7.35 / 7.26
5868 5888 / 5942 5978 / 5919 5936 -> 0.5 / 6.9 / 7.61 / 7.33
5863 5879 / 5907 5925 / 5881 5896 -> 4.5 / 7.35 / 7.25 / 7.31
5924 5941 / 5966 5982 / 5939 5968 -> -0.7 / 7.22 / 7.62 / 7.42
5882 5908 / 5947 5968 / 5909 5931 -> -3.1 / 5.45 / 7.57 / 6.3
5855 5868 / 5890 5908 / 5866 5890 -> -1.3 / 7.09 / 5.41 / 6.35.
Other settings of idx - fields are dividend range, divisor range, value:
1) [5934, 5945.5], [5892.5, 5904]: 1.48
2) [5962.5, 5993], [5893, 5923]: 1.20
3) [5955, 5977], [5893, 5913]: 1.26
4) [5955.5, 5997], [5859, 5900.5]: 1.25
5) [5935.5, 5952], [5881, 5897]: 1.55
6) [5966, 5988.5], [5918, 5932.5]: 1.09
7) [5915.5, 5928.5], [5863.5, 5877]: 0.99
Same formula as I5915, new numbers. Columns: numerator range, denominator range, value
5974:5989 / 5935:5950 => 1.02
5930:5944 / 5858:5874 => 1.05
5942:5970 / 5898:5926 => 1.12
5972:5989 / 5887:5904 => 1.61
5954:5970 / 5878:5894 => 1.36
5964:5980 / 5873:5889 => 1.18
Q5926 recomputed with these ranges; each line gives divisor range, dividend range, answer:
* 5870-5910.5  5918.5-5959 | 1.24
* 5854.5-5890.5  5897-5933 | 1.02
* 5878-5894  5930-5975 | 1.38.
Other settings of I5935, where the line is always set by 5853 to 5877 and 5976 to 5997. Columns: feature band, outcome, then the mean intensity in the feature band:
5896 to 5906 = 0.254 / 5.82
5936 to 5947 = -0.018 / 7.66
